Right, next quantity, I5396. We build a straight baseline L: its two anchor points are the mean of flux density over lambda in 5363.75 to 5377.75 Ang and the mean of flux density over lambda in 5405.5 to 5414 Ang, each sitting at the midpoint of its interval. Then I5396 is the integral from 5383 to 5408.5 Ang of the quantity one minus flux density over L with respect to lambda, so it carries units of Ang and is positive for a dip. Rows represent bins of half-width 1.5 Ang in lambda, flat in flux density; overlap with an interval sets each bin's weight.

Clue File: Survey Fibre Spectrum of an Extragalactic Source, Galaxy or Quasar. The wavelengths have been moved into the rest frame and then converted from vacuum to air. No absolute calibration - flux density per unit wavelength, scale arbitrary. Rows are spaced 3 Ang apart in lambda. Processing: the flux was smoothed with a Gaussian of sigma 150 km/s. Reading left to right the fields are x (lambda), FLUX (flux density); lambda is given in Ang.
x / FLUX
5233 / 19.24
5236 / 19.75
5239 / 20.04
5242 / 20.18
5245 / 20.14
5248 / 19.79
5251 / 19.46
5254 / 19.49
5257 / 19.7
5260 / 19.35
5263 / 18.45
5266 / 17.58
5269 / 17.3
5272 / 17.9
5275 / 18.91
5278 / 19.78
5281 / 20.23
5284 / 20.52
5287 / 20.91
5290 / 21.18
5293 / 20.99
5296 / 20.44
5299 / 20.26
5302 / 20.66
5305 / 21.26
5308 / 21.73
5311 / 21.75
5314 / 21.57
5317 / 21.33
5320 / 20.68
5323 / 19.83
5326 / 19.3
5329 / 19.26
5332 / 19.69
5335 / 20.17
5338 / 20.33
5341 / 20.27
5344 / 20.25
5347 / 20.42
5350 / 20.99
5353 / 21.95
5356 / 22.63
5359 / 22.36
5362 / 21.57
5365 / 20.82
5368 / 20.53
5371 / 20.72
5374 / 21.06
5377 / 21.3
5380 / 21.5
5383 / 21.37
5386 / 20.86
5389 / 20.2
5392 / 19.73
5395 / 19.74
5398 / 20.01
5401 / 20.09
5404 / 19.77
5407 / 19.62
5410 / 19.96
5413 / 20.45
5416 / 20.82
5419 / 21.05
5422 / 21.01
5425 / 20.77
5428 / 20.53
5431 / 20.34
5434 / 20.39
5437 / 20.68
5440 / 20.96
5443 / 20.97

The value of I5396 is 0.3 Ang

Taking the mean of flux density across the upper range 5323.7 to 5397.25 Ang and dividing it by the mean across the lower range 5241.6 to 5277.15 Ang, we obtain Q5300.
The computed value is 1.09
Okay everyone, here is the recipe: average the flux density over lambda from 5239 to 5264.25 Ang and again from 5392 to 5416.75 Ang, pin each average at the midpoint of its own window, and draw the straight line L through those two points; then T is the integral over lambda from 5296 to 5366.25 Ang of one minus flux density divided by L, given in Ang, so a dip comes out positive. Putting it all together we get -3.55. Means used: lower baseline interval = 19.6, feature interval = 20.8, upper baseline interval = 20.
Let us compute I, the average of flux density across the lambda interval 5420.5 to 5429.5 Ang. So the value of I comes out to 20.8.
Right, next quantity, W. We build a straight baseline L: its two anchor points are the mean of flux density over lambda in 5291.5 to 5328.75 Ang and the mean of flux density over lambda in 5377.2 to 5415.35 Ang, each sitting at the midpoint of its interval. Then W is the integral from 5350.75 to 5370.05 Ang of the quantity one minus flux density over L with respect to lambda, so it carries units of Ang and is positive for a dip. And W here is -1.0 Ang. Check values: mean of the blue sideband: 20.8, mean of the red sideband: 20.3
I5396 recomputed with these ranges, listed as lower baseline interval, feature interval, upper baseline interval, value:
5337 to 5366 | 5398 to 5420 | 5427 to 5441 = 0.57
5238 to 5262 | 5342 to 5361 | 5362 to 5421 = -1.02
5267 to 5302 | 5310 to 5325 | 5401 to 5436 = -0.72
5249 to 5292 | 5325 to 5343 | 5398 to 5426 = -0.04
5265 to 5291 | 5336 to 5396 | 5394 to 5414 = -3.54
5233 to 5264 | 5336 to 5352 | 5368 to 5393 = 0.02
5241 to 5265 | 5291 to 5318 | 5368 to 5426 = -1.67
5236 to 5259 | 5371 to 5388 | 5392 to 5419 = -0.93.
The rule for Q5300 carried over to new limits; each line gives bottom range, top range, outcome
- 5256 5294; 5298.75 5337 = 1.06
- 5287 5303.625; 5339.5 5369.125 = 1.02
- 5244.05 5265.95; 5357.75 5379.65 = 1.10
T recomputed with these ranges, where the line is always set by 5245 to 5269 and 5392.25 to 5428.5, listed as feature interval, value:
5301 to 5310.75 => -0.9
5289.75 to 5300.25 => -0.7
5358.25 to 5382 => -1.5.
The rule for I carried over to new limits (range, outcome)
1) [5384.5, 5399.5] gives 20.1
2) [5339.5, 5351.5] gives 20.5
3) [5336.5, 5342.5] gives 20.3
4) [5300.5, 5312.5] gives 21.3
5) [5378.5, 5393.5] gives 20.7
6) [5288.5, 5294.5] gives 21.1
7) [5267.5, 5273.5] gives 17.6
